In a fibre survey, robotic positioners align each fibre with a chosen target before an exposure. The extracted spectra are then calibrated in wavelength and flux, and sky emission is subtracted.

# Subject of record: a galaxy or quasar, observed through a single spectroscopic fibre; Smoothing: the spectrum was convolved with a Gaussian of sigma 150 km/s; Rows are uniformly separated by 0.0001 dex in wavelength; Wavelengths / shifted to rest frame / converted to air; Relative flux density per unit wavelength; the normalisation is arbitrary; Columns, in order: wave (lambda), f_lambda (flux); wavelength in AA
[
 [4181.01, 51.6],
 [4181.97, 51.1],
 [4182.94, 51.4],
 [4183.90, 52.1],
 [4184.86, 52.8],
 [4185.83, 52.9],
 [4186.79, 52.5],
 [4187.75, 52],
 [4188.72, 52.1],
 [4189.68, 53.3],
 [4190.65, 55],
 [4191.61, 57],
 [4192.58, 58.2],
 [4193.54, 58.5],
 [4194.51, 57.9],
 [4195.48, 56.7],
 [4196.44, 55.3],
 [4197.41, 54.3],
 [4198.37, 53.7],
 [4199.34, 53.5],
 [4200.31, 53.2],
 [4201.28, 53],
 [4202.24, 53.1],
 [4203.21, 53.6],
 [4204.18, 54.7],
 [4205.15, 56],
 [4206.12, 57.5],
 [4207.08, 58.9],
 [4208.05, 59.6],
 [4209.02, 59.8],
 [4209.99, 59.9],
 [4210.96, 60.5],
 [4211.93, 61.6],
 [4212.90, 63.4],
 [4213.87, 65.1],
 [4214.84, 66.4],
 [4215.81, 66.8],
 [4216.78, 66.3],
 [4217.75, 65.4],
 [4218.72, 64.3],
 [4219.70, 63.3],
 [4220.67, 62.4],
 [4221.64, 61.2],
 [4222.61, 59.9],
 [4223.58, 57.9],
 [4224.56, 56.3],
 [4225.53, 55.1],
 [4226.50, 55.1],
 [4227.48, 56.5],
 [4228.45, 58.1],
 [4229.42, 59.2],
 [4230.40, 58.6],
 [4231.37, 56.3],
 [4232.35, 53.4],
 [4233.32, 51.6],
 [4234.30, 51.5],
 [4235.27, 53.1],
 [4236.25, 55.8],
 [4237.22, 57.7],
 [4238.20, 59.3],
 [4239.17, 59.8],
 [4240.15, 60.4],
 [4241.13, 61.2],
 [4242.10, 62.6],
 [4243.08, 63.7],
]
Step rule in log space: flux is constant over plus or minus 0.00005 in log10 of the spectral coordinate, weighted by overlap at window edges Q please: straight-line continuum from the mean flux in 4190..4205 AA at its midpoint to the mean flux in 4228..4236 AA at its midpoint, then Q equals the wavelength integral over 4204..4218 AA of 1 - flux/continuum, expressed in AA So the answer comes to -1.6 AA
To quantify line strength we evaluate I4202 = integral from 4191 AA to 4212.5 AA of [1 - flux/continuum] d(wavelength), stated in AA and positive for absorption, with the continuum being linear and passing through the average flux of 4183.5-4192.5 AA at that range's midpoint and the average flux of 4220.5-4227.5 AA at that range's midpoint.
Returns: -0.57 AA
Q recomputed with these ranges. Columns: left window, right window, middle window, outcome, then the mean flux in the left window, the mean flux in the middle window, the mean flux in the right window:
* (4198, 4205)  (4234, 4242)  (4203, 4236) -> -2.08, 53.6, 59.1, 57.8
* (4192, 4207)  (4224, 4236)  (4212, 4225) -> -1.78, 55.4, 62.9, 55.4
